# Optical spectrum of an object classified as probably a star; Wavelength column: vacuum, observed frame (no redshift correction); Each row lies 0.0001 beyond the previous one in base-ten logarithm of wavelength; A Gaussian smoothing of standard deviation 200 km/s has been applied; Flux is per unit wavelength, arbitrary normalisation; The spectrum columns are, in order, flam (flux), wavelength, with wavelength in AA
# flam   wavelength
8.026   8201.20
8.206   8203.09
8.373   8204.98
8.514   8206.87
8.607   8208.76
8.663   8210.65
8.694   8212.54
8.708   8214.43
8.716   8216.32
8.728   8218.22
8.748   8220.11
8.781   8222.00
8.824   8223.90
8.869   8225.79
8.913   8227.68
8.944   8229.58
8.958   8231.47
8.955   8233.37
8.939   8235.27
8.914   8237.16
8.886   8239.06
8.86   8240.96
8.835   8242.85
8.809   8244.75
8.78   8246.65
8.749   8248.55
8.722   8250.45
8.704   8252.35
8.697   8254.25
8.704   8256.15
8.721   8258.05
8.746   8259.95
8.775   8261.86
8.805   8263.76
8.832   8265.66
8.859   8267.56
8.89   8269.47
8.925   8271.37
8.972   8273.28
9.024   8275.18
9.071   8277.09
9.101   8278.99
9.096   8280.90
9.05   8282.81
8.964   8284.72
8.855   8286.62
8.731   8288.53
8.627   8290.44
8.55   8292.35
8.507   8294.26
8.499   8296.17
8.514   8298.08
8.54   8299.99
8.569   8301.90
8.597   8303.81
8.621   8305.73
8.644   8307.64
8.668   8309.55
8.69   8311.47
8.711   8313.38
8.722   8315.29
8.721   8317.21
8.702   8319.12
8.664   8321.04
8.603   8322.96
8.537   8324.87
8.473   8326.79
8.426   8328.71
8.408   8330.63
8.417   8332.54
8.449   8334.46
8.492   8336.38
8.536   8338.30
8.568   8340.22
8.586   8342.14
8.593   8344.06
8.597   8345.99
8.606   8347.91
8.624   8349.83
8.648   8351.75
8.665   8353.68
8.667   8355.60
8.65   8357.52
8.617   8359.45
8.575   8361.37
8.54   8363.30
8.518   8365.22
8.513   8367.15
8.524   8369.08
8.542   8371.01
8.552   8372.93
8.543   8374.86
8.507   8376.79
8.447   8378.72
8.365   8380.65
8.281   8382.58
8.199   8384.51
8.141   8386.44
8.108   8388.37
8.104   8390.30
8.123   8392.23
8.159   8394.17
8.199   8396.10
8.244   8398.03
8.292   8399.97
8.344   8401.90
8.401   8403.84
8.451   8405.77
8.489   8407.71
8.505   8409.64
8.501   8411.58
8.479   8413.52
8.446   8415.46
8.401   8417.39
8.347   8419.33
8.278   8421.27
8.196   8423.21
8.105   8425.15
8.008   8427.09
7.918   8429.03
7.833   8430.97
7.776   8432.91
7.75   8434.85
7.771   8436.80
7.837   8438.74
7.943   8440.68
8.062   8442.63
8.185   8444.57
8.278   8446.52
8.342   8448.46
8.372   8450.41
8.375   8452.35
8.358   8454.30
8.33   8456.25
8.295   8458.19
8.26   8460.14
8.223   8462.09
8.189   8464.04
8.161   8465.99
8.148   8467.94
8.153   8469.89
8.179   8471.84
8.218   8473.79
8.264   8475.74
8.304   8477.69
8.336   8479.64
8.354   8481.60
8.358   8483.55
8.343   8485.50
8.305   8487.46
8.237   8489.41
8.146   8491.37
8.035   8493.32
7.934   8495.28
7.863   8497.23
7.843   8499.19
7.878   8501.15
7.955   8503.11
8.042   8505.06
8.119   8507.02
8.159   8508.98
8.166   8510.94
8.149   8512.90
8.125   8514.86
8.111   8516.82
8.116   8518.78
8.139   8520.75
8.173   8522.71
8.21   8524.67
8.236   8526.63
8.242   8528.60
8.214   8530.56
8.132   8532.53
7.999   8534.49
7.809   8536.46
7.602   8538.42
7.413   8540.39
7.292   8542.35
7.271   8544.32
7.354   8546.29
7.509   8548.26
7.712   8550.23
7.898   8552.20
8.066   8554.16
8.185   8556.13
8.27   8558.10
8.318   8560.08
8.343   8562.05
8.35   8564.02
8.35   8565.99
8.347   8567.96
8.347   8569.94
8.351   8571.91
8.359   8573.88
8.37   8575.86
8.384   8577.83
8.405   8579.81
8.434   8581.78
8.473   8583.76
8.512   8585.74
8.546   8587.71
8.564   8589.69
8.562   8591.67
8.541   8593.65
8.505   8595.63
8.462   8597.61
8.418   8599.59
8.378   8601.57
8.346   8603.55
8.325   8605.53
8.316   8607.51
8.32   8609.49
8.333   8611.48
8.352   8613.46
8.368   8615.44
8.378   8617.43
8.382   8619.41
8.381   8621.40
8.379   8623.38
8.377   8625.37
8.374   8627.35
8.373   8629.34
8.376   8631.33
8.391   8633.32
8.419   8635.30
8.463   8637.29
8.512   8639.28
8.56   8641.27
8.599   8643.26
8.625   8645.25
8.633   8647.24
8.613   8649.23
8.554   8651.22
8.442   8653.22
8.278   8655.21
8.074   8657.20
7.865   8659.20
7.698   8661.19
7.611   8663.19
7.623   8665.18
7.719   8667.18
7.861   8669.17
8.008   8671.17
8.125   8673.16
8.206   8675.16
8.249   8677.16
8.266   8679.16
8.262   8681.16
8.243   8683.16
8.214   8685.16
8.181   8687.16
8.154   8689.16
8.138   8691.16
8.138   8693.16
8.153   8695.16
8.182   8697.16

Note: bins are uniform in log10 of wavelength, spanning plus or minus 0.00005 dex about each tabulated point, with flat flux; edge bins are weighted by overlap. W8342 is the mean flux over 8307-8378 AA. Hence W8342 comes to 8.58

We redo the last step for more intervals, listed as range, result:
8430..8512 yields 8.14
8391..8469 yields 8.21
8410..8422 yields 8.41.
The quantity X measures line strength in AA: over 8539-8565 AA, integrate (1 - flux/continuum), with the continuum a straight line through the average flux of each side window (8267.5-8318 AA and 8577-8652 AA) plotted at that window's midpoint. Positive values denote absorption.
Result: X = 2.0 AA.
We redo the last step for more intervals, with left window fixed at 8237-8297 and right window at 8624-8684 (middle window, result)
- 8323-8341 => 0.49 AA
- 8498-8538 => 1.73 AA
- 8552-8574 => 0.28 AA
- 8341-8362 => 0.18 AA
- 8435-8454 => 0.97 AA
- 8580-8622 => -0.50 AA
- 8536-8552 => 1.72 AA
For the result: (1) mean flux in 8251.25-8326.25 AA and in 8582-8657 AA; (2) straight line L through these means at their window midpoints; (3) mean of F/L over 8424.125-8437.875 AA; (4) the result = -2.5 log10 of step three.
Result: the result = 0.097 mag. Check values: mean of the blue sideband 8.75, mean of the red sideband 8.44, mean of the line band 7.88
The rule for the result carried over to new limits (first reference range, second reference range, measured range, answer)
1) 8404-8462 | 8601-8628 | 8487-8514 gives 0.03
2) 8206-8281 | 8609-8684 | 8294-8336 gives 0.02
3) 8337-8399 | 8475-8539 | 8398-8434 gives 0.01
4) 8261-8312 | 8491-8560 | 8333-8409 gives 0.01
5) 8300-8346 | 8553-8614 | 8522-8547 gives 0.08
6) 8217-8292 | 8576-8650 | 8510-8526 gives 0.05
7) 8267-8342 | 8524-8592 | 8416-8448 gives 0.05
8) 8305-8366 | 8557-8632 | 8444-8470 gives 0.03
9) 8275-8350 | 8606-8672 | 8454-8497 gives 0.03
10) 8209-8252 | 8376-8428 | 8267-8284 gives -0.04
